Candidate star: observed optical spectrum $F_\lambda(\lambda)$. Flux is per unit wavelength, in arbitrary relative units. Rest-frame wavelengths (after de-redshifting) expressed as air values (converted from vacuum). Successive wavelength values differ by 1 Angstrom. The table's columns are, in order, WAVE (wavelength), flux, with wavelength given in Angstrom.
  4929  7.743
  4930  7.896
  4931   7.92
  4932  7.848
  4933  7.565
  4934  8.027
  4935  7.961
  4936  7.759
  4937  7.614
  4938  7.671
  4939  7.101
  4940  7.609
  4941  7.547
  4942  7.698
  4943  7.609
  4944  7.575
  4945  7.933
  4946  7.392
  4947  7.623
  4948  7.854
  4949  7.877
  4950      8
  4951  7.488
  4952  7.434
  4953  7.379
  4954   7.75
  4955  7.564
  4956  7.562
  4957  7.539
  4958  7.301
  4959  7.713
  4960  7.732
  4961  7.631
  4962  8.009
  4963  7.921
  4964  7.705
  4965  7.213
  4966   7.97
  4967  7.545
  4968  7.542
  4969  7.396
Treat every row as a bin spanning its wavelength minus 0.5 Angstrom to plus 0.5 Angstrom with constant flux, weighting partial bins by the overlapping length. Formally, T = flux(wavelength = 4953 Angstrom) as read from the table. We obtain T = 7.379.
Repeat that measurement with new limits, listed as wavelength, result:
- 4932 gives 7.848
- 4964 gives 7.705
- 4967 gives 7.545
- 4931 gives 7.92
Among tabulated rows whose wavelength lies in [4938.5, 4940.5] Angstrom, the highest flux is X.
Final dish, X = 7.609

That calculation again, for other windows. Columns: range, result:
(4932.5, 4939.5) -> 8.027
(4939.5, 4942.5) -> 7.698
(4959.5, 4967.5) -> 8.009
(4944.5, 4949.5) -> 7.933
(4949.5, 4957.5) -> 8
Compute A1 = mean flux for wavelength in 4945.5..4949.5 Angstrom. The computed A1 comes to 7.69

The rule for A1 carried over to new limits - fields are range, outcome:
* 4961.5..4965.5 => 7.71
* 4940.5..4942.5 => 7.62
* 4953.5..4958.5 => 7.54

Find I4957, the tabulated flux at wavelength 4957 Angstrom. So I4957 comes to 7.539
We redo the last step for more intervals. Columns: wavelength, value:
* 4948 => 7.854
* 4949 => 7.877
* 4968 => 7.542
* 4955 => 7.564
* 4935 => 7.961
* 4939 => 7.101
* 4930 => 7.896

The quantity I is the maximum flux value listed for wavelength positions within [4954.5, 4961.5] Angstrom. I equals 7.732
